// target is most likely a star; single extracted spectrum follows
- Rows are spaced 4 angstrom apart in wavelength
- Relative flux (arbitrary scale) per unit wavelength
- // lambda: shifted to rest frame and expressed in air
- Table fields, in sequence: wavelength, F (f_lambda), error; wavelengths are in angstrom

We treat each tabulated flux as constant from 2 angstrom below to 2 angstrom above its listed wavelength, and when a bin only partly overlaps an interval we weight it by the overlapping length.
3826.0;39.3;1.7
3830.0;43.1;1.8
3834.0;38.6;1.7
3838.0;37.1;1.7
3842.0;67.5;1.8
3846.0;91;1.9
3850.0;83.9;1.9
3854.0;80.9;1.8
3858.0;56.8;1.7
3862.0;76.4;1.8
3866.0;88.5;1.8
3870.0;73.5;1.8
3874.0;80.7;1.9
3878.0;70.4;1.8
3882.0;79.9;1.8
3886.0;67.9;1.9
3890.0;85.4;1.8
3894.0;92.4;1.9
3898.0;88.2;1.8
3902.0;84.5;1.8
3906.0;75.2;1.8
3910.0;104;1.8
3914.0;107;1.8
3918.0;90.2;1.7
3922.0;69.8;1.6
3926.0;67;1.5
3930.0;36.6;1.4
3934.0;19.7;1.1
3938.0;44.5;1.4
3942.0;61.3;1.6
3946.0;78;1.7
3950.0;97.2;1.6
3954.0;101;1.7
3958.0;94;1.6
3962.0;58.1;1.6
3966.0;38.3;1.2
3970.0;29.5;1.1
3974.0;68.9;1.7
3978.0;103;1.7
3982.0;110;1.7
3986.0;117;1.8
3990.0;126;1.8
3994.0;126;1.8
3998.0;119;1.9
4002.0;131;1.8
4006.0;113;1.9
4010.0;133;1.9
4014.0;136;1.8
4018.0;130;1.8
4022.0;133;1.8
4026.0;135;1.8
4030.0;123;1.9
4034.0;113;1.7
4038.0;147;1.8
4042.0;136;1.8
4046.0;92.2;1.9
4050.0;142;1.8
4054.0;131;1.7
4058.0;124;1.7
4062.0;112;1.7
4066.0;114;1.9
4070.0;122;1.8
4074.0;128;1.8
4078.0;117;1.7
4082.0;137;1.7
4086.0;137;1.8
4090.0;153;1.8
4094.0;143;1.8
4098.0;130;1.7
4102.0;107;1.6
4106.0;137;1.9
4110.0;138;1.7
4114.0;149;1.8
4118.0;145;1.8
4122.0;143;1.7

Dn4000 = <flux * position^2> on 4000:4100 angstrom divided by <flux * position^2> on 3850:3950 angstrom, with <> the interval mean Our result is 1.86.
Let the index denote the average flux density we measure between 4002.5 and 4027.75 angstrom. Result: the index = 130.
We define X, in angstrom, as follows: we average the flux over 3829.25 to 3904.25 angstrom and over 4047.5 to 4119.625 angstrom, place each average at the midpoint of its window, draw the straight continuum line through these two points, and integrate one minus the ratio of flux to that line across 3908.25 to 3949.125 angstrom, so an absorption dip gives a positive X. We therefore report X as 9.5 angstrom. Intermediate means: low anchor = 73.5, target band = 68.4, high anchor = 131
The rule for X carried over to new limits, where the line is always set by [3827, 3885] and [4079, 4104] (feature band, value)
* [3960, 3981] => 8.1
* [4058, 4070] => 0.9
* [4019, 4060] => -2.9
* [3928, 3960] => 9.3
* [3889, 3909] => -1.4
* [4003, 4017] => -2.1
